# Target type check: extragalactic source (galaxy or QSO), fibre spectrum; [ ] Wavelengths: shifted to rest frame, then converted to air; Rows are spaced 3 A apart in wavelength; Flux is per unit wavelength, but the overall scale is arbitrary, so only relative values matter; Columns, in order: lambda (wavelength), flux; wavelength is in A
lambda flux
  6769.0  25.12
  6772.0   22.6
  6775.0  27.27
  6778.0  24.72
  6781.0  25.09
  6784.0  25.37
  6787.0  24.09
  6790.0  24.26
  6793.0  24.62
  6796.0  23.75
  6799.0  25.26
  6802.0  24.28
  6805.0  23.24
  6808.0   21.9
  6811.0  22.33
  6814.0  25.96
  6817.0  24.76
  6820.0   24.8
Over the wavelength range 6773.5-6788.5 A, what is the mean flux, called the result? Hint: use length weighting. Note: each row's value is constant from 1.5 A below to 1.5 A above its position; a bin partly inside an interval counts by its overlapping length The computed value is 25.3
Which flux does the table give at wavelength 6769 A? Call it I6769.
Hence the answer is 25.12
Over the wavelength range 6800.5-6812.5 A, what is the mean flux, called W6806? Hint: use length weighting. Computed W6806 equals 22.9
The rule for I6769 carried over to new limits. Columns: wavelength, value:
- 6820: 24.8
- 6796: 23.75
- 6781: 25.09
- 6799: 25.26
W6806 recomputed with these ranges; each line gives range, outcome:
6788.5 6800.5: 24.5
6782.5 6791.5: 24.6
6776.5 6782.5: 24.9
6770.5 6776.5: 24.9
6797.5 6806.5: 24.3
